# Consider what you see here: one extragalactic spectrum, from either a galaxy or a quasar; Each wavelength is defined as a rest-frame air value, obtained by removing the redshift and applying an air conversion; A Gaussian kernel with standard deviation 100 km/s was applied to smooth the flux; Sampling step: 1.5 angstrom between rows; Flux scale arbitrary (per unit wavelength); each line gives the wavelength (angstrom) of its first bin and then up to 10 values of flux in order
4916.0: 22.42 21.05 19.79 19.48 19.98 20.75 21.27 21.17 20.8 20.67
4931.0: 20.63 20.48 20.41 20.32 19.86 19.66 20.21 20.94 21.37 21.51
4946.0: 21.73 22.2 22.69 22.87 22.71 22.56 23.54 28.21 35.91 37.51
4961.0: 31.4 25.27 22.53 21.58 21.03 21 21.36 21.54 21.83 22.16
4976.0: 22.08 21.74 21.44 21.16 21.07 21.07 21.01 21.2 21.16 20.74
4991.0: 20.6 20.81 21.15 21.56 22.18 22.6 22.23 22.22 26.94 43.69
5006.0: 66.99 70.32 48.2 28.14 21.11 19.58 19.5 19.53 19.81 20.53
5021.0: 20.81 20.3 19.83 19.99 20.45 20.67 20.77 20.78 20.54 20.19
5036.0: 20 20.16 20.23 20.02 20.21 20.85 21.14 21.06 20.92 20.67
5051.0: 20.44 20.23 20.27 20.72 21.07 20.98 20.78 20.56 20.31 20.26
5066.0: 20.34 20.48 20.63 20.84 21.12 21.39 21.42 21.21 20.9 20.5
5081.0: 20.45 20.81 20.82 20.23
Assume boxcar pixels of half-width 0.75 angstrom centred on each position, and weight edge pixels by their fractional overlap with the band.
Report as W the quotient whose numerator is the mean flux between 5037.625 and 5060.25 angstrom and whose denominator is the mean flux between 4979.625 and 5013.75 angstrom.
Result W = 0.73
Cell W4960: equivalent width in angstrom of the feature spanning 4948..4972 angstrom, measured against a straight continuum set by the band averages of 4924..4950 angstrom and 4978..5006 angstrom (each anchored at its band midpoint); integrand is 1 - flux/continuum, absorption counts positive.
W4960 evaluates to -3.1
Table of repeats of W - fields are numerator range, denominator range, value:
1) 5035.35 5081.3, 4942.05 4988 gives 0.88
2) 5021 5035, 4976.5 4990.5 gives 0.96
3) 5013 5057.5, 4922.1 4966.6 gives 0.88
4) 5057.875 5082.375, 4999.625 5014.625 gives 0.56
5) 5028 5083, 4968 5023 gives 0.81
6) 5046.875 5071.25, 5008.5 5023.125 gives 0.88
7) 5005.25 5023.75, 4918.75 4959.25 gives 1.40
